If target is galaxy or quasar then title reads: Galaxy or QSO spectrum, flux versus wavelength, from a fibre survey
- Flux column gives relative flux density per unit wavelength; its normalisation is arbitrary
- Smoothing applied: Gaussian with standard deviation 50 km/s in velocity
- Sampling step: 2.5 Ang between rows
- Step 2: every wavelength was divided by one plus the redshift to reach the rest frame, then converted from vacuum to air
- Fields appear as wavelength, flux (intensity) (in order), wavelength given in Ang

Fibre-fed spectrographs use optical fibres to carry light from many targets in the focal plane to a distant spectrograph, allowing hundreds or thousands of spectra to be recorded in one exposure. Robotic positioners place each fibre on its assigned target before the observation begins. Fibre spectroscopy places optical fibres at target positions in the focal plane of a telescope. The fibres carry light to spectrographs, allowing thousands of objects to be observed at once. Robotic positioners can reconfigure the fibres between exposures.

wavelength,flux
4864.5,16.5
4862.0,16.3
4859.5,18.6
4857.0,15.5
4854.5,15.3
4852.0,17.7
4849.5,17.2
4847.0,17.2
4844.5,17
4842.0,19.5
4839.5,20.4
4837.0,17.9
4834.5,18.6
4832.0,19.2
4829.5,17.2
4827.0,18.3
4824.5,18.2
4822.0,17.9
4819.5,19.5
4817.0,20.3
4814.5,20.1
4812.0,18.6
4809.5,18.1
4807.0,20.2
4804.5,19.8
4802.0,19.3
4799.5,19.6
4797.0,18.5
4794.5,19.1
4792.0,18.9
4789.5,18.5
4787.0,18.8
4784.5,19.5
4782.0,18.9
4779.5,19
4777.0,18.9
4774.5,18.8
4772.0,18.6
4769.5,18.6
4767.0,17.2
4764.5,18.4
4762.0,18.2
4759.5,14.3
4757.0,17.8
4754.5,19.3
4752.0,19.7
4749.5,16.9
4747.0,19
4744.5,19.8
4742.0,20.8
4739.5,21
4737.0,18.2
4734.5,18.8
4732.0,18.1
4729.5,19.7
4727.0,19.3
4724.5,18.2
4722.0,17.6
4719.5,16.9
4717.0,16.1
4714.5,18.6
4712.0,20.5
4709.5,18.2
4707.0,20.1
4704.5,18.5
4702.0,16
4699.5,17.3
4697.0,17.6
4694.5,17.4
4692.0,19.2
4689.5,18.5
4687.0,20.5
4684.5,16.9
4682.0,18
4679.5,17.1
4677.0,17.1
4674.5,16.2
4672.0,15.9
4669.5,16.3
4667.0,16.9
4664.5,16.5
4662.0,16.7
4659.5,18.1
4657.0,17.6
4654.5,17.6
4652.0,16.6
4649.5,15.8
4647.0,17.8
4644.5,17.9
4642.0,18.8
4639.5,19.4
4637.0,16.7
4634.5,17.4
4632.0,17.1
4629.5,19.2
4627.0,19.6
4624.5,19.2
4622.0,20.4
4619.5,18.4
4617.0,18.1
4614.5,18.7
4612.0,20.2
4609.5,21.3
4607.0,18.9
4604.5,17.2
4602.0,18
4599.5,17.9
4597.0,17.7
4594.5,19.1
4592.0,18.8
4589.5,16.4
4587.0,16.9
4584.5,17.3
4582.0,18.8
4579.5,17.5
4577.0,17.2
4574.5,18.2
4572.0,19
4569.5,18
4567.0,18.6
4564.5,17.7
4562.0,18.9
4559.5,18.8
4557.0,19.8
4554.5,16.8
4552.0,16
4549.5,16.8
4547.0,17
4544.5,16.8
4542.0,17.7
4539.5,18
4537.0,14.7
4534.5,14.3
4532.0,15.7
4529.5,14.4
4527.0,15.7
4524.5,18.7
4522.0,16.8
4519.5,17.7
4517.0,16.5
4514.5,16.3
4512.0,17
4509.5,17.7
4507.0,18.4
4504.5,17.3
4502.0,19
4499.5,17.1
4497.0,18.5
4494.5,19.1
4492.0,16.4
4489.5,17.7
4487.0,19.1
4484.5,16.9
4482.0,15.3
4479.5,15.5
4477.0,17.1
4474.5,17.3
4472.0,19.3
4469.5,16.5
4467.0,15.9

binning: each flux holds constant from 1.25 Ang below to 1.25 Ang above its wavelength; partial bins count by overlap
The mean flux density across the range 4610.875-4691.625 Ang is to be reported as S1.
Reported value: 17.9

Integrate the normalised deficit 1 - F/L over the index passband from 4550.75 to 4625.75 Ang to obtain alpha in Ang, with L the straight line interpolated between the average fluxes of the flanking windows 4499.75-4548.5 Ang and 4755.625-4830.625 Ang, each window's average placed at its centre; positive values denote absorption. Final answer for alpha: -4.6 Ang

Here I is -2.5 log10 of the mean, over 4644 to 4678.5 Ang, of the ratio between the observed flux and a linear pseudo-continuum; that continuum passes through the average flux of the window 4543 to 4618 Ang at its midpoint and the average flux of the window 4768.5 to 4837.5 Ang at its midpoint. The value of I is 0.09 mag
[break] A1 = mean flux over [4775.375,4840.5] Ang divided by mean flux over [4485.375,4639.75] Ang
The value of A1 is 1.07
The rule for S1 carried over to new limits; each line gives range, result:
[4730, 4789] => 18.6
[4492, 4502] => 18.1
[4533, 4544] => 16.2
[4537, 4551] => 17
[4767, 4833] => 18.9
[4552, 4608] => 18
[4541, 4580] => 17.8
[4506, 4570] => 17.1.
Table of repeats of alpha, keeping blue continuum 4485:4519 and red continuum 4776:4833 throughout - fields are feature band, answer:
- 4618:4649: -0.3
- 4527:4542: 1.8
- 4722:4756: -0.7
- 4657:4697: 2.2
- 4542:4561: 0.5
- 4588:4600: 0.1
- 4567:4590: 0.3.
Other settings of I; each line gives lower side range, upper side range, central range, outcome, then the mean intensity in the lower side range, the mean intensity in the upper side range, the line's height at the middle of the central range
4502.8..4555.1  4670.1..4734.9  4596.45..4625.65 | -0.09 mag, 16.7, 18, 17.3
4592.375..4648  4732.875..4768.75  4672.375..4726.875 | 0.04 mag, 18.6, 18.5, 18.6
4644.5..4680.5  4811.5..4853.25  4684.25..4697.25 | -0.08 mag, 16.9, 18.5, 17.2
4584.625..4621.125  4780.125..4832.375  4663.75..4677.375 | 0.13 mag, 18.4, 19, 18.6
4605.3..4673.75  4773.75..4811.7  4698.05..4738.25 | 0.02 mag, 18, 19.1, 18.6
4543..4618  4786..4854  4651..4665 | 0.06 mag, 18.1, 18.7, 18.3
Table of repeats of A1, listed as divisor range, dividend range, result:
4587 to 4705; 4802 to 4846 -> 1.05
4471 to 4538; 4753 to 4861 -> 1.08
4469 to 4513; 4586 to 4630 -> 1.06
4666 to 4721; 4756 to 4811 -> 1.05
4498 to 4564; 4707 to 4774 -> 1.08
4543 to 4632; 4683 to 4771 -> 1.01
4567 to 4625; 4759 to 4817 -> 1.02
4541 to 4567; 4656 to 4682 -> 0.96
